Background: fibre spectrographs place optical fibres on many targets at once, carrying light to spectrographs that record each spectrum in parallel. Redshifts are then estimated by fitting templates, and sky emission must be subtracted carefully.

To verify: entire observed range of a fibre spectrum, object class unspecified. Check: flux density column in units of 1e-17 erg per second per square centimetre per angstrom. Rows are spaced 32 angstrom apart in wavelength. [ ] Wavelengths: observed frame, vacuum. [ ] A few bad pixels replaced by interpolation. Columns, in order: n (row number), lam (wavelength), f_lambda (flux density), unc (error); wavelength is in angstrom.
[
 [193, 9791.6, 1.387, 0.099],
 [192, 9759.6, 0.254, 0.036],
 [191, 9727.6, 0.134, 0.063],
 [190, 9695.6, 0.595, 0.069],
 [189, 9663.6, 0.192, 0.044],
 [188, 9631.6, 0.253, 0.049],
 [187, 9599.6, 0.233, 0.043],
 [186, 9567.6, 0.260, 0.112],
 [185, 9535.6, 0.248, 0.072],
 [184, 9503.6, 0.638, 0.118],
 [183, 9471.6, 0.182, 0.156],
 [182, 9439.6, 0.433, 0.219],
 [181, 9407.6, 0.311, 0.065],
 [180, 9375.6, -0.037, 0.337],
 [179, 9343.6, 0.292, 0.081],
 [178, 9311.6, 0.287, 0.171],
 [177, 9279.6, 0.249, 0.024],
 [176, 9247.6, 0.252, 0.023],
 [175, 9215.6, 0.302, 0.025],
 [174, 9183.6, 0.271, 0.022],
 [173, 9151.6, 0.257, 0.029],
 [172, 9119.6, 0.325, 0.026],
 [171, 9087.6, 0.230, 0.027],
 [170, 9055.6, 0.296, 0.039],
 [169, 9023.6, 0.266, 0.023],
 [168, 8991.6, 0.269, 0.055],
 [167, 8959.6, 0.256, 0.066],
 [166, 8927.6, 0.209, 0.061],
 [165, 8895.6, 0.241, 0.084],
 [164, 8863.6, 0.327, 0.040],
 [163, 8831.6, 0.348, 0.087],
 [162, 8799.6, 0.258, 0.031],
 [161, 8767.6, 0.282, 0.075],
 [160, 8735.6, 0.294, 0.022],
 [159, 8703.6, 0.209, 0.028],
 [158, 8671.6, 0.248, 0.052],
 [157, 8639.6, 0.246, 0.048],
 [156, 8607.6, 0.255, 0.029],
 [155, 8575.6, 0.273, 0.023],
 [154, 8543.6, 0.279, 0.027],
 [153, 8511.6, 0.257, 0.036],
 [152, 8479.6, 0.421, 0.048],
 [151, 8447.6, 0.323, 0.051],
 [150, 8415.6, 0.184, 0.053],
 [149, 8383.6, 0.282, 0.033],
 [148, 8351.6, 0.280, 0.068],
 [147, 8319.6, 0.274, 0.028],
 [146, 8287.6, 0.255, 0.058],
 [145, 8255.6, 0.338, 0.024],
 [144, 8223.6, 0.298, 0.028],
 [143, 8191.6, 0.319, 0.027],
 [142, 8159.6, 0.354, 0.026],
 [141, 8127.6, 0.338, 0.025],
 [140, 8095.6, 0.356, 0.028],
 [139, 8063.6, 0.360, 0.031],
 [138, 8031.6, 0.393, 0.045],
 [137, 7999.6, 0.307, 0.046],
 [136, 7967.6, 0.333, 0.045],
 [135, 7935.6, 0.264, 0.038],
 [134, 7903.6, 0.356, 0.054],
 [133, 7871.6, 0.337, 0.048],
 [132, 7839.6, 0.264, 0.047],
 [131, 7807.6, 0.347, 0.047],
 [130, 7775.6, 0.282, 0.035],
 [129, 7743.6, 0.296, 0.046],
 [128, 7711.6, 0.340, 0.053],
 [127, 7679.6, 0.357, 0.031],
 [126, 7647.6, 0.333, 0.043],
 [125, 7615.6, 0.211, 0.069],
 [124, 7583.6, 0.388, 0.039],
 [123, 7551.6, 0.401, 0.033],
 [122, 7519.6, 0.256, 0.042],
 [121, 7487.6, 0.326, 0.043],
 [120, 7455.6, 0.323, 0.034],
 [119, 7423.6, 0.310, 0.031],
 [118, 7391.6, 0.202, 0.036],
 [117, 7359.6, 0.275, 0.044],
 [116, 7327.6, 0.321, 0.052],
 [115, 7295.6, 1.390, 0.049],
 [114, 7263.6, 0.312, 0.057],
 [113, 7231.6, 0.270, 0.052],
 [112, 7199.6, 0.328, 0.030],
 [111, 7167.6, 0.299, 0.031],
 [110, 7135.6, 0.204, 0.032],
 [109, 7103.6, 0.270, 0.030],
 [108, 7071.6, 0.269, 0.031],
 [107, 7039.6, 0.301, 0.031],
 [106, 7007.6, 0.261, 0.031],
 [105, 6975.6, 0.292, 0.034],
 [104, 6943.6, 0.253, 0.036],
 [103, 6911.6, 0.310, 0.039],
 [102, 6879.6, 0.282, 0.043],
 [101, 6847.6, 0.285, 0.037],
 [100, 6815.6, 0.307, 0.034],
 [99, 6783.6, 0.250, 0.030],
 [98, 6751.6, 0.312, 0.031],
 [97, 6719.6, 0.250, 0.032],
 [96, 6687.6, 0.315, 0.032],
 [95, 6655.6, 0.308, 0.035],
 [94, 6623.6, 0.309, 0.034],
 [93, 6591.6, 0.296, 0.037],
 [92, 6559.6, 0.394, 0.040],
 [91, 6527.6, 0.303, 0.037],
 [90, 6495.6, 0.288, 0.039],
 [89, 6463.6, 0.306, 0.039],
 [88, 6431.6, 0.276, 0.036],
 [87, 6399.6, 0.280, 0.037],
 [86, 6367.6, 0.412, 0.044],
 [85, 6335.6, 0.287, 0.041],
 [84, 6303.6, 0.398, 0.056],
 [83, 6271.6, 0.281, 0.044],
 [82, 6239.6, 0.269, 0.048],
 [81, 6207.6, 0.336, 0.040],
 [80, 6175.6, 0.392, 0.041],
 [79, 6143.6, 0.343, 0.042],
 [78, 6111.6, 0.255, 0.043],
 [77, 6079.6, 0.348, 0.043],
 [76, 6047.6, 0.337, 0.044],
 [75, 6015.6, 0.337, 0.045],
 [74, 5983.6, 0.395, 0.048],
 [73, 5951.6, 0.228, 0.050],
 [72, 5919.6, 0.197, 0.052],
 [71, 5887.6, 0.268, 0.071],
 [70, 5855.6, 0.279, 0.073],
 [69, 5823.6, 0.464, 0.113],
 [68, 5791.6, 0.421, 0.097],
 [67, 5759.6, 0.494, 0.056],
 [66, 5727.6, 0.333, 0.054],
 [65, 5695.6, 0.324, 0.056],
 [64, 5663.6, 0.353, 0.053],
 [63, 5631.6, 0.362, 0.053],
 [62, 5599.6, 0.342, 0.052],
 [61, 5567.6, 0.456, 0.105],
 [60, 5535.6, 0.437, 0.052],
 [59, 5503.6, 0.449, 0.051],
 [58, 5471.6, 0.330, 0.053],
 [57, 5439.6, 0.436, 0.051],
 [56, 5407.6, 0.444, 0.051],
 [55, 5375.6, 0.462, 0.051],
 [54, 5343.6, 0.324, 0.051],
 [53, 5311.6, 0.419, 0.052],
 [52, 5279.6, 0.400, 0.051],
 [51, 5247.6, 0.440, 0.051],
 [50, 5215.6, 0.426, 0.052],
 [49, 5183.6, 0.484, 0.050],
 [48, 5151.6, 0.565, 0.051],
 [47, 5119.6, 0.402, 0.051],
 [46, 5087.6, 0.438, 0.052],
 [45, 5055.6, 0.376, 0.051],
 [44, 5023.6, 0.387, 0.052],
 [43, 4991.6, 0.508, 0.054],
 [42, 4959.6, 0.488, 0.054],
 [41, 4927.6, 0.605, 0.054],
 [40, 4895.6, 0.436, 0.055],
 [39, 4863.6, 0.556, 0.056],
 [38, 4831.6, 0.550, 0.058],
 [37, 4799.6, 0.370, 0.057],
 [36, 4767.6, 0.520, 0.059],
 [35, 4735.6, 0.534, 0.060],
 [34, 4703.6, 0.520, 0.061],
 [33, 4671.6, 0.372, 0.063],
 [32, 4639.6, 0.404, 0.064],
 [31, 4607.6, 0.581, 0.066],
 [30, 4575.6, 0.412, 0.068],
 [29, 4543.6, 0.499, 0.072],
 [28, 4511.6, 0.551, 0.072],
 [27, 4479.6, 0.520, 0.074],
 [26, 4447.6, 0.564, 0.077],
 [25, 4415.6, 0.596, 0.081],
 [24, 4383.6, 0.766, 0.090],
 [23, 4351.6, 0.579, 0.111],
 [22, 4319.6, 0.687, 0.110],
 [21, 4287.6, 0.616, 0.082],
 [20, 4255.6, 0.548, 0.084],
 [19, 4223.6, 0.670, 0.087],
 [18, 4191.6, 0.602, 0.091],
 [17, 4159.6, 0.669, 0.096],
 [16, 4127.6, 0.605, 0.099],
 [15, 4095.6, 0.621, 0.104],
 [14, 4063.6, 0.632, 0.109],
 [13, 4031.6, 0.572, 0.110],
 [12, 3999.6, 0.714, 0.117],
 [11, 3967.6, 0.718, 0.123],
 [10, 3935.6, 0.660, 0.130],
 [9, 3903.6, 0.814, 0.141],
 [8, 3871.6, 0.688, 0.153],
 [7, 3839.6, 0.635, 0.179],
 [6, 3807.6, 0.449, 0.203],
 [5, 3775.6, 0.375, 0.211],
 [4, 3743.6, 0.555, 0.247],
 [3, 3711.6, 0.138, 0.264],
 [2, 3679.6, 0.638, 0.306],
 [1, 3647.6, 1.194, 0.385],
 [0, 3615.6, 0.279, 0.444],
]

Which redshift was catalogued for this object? 0.956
